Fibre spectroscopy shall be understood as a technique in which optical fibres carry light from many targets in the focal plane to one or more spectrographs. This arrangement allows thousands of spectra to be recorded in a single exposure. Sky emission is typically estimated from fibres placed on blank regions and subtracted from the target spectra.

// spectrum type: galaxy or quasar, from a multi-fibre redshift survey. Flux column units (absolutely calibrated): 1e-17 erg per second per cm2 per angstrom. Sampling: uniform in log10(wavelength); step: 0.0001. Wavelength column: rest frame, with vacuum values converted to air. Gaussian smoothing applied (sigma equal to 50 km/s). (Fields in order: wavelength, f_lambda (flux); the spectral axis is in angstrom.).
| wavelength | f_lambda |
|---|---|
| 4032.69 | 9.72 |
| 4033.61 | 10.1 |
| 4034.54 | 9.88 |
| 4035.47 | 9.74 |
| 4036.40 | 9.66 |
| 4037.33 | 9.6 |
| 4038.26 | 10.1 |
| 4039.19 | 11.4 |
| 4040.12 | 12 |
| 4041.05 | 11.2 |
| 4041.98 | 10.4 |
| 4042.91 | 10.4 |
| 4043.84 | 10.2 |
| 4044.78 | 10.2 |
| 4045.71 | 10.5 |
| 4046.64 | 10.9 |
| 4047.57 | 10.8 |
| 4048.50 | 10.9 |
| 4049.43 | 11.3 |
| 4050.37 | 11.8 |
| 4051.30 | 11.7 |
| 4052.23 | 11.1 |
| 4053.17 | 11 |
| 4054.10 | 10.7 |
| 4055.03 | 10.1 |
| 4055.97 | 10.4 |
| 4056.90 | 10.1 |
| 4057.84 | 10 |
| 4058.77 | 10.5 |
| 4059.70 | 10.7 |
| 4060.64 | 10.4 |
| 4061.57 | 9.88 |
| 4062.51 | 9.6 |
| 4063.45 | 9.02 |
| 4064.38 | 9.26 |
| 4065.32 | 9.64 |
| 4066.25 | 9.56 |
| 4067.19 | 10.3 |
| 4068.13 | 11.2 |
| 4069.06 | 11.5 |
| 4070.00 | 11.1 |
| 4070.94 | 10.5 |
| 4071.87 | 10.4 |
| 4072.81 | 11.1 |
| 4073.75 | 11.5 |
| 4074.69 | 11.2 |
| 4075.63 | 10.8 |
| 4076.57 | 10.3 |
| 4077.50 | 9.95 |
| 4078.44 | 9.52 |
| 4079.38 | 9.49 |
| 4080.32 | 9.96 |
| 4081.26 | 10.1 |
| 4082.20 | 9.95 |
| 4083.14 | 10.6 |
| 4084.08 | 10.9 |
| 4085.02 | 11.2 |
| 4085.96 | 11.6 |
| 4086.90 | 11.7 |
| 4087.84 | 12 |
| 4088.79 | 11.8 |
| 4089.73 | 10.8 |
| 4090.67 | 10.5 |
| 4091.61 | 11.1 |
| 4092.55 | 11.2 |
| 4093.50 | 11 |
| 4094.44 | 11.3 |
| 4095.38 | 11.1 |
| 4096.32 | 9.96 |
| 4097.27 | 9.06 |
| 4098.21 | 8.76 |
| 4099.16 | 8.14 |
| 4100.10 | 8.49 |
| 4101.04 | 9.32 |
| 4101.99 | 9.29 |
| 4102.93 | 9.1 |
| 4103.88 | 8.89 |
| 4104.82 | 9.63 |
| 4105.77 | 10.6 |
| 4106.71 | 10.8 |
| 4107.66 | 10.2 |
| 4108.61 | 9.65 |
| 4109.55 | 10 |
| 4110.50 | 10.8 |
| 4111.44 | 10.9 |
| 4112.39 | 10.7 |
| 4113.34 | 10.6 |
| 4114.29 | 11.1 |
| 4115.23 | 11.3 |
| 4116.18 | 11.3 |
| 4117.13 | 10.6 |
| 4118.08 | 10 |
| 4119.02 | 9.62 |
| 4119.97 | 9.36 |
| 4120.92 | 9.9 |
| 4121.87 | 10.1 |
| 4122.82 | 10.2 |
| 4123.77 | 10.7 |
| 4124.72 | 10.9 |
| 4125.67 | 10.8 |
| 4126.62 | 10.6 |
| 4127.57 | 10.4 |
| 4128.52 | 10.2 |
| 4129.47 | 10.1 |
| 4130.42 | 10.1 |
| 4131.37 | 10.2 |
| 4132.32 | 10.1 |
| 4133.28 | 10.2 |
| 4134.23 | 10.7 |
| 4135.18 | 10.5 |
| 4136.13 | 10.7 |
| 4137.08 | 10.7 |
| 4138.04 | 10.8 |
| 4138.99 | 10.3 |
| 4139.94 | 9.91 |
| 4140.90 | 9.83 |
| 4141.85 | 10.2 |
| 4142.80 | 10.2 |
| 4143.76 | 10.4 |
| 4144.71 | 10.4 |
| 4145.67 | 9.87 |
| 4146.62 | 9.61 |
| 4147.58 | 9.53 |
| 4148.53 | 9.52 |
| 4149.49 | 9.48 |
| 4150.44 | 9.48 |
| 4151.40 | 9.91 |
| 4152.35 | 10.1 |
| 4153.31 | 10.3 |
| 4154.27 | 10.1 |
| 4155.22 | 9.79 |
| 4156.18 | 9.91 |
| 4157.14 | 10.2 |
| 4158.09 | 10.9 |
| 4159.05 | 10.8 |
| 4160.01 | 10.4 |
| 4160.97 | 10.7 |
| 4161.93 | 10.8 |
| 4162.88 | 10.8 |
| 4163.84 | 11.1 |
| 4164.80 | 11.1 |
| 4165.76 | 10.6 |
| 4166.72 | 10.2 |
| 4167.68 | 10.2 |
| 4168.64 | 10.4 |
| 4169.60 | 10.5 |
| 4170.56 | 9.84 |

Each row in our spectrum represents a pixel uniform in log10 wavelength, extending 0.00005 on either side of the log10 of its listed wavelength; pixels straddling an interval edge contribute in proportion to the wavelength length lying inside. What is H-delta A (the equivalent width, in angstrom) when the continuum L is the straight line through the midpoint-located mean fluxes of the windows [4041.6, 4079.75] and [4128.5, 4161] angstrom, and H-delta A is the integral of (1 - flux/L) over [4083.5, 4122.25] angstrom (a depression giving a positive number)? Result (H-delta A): -0.09 angstrom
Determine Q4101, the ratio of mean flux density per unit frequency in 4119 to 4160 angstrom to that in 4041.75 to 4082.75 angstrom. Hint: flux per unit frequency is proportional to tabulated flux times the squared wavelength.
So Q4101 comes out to 1.01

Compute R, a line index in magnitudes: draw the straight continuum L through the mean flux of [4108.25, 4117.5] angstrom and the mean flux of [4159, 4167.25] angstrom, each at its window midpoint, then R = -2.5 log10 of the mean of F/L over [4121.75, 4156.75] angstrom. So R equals 0.05 mag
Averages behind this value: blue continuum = 10.7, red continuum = 10.7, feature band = 10.2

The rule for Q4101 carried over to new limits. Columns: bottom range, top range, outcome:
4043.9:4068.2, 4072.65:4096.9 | 1.05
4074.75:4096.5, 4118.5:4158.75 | 0.97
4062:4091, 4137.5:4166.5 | 1.01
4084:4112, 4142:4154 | 0.98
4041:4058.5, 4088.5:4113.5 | 0.97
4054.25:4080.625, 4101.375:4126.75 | 1.02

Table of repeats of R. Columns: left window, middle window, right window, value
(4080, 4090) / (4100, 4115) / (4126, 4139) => 0.07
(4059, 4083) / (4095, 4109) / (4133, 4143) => 0.09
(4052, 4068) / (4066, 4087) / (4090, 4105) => -0.07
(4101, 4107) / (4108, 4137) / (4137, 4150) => -0.06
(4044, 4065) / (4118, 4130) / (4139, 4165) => 0.00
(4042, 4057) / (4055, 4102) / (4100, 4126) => 0.01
